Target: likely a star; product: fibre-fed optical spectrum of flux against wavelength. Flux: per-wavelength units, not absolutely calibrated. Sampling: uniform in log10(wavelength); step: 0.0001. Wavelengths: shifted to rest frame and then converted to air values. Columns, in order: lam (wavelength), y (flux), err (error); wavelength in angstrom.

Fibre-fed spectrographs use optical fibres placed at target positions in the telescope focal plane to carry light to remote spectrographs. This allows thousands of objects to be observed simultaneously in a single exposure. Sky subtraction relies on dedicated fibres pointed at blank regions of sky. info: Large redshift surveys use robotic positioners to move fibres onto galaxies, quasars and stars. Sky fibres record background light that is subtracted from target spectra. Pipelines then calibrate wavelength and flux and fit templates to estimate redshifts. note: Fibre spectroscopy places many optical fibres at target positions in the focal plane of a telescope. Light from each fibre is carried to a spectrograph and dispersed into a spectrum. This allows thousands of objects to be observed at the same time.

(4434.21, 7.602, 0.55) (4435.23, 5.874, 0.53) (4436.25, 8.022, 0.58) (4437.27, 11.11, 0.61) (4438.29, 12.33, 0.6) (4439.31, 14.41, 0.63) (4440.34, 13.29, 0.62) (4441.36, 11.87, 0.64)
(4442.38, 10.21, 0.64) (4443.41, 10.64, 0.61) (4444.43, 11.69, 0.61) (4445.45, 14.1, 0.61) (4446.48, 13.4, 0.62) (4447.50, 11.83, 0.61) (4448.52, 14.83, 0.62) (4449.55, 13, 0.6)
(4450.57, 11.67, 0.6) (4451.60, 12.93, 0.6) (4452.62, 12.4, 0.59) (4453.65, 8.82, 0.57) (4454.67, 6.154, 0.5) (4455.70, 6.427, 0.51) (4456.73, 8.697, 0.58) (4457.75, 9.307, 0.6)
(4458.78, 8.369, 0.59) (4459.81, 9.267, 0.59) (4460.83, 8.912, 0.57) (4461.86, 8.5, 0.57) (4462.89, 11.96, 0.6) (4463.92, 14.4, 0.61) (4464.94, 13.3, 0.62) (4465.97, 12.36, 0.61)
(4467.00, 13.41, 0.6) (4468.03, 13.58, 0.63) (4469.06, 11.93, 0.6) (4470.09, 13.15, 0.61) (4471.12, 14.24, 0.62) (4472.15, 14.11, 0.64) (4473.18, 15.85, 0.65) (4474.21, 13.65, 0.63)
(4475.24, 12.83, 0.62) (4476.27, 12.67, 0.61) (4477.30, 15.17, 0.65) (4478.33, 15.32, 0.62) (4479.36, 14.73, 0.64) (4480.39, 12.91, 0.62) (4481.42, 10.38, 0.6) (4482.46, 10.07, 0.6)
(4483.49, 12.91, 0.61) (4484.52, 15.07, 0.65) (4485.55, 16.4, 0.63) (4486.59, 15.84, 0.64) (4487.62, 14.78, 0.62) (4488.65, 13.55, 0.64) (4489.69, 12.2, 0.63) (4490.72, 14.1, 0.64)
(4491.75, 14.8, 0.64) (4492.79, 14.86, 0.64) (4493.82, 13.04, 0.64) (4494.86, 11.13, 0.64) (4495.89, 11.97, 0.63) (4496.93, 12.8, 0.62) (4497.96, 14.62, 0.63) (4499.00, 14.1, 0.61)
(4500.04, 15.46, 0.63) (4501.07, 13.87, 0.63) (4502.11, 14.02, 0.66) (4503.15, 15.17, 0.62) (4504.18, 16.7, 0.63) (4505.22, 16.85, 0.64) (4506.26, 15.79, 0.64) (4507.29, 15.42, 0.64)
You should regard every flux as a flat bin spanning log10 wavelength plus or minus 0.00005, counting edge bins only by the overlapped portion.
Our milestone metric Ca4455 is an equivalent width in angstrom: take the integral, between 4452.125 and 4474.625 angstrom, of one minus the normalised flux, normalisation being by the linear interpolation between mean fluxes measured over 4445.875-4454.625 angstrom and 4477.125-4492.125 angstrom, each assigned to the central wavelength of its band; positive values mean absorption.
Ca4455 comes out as 2.62 angstrom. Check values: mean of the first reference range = 12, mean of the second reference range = 13.9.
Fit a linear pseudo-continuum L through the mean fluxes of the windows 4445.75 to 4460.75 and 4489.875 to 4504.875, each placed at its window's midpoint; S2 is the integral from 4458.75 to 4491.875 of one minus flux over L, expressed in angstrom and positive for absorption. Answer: -2.2 angstrom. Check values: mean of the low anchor 10.5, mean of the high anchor 14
